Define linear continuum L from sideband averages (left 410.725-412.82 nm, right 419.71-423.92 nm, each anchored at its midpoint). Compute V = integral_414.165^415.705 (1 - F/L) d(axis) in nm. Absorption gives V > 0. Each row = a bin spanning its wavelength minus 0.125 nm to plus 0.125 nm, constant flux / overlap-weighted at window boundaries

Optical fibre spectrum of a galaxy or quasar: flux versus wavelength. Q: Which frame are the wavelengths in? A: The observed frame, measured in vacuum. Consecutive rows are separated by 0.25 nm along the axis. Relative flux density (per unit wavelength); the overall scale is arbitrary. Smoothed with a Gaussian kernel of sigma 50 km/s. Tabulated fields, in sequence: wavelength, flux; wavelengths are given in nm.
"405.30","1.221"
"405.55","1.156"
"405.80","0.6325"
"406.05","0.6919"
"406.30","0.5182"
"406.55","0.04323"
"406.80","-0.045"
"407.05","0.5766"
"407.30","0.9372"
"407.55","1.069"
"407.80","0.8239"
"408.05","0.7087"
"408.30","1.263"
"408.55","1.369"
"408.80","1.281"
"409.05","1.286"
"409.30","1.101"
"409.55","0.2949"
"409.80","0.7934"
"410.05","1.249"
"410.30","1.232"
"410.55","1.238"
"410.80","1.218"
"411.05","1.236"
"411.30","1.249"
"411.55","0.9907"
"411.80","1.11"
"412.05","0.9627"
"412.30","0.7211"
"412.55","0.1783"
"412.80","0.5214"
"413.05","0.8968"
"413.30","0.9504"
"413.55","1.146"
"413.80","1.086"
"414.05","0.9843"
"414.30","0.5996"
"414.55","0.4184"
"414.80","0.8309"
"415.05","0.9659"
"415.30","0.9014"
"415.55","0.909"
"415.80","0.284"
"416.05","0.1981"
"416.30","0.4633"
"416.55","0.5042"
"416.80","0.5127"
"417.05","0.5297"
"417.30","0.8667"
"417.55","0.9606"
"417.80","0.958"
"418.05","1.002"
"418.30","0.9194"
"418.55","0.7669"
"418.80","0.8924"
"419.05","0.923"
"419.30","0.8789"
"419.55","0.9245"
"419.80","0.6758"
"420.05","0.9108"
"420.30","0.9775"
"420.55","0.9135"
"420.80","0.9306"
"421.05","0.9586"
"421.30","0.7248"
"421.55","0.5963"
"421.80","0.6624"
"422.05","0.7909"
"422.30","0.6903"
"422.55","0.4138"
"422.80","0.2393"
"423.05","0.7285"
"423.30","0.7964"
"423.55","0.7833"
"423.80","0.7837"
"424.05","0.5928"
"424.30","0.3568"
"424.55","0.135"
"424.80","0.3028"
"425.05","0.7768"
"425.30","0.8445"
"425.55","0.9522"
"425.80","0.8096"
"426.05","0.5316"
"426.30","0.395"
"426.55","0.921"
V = 0.18 nm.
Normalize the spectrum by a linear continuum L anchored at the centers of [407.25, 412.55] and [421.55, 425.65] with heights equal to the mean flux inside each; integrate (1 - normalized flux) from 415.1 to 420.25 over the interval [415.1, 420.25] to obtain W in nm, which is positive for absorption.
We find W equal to 0.20 nm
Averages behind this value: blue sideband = 1.03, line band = 0.756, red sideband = 0.613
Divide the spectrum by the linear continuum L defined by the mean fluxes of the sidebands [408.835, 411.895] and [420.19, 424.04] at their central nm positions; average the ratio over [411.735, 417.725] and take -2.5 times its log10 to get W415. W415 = 0.30 mag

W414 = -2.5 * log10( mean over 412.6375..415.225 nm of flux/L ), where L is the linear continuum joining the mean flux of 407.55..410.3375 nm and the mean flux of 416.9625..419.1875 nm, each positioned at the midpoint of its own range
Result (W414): 0.14 mag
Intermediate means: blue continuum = 1.03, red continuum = 0.875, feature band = 0.832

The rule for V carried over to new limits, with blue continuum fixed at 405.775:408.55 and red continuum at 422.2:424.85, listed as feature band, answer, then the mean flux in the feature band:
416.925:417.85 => -0.35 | 0.818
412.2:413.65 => -0.22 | 0.729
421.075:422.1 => -0.30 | 0.712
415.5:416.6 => 0.30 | 0.44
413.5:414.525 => -0.43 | 0.888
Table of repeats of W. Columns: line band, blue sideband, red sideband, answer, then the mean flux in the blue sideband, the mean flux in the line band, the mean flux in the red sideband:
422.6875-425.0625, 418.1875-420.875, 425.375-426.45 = 0.666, 0.882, 0.54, 0.686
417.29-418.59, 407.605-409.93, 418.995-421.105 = -0.016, 0.994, 0.926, 0.896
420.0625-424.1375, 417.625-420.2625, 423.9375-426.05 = 0.037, 0.89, 0.73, 0.593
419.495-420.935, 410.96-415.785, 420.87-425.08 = -0.439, 0.861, 0.888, 0.608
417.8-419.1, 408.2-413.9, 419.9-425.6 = -0.157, 1.01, 0.905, 0.686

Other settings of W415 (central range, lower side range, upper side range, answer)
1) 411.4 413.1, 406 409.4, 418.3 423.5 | 0.057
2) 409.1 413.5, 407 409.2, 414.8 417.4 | -0.079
